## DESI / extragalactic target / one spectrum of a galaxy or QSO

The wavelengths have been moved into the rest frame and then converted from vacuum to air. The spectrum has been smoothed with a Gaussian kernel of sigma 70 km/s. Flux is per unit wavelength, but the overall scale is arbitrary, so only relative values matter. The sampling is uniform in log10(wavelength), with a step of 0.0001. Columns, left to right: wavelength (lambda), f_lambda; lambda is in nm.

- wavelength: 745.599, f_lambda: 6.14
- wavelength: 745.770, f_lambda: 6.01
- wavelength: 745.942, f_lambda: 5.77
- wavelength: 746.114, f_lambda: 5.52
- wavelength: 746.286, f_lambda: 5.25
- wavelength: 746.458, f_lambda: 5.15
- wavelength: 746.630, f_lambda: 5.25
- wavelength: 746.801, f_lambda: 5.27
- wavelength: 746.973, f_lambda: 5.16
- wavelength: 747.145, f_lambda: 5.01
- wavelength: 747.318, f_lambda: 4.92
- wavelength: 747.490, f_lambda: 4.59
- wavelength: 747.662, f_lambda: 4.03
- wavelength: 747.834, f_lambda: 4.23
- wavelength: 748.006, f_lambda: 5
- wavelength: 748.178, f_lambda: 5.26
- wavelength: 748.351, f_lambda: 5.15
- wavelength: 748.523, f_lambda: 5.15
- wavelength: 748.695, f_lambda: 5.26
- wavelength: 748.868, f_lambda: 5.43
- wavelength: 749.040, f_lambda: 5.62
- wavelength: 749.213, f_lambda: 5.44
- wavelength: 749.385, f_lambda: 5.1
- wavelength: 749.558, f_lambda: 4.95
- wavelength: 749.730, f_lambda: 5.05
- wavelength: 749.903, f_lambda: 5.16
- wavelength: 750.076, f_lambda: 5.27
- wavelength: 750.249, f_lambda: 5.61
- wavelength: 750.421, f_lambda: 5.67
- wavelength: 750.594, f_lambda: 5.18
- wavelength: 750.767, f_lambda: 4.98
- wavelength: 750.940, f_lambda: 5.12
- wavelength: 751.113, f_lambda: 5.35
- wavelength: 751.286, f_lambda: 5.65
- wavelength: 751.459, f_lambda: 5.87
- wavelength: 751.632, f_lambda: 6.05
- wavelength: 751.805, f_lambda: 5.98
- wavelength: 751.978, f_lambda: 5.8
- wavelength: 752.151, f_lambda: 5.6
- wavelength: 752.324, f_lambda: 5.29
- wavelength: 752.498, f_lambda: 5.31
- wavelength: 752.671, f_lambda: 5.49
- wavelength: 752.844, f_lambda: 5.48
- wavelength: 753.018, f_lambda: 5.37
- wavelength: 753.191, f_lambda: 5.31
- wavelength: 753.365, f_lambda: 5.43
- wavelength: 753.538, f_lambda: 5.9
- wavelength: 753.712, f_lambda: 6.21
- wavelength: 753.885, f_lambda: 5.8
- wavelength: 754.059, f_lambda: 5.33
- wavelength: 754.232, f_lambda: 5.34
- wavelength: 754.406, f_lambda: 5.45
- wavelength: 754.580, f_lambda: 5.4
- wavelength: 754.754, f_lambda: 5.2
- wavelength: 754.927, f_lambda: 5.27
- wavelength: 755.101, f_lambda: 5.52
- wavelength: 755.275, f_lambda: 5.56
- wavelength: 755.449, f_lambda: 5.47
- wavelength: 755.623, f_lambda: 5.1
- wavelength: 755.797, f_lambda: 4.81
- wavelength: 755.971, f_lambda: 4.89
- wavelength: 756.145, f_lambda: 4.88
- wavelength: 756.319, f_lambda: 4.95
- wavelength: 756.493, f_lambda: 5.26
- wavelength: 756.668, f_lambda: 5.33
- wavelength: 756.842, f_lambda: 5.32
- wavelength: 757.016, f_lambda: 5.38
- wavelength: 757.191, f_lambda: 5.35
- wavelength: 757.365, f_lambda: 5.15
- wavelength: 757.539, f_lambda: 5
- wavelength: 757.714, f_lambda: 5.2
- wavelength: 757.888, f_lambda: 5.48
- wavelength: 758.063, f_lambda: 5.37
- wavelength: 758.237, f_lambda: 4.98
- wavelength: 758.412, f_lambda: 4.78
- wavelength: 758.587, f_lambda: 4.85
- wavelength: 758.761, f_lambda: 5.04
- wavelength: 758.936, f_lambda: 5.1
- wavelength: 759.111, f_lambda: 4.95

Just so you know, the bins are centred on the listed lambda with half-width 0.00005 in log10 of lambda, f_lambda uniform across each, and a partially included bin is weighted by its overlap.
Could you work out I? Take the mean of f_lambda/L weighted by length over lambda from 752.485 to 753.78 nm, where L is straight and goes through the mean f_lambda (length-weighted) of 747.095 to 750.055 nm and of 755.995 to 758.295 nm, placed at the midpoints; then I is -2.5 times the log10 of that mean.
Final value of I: -0.09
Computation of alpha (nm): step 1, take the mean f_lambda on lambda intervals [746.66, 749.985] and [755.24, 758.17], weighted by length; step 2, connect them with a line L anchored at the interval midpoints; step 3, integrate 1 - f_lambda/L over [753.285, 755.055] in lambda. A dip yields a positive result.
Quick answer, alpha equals -0.13 nm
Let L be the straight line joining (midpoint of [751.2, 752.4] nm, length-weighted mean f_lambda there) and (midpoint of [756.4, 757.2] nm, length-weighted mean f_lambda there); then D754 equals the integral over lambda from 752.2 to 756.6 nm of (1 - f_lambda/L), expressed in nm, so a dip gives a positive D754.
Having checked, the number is 0.13 nm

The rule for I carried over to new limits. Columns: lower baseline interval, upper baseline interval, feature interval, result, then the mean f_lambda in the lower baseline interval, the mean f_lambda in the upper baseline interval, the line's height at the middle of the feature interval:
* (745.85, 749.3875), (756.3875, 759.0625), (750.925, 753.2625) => -0.085 mag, 5.12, 5.17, 5.14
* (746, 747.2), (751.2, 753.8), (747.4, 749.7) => 0.076 mag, 5.25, 5.65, 5.38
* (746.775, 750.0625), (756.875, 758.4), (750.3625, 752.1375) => -0.095 mag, 5.04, 5.22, 5.1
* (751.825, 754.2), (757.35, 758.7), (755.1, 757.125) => 0.018 mag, 5.57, 5.1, 5.28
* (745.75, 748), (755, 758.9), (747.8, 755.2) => -0.061 mag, 5.06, 5.17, 5.11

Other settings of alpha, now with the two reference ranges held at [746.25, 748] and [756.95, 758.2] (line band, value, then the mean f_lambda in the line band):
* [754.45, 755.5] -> -0.05 nm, 5.4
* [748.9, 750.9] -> -0.12 nm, 5.28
